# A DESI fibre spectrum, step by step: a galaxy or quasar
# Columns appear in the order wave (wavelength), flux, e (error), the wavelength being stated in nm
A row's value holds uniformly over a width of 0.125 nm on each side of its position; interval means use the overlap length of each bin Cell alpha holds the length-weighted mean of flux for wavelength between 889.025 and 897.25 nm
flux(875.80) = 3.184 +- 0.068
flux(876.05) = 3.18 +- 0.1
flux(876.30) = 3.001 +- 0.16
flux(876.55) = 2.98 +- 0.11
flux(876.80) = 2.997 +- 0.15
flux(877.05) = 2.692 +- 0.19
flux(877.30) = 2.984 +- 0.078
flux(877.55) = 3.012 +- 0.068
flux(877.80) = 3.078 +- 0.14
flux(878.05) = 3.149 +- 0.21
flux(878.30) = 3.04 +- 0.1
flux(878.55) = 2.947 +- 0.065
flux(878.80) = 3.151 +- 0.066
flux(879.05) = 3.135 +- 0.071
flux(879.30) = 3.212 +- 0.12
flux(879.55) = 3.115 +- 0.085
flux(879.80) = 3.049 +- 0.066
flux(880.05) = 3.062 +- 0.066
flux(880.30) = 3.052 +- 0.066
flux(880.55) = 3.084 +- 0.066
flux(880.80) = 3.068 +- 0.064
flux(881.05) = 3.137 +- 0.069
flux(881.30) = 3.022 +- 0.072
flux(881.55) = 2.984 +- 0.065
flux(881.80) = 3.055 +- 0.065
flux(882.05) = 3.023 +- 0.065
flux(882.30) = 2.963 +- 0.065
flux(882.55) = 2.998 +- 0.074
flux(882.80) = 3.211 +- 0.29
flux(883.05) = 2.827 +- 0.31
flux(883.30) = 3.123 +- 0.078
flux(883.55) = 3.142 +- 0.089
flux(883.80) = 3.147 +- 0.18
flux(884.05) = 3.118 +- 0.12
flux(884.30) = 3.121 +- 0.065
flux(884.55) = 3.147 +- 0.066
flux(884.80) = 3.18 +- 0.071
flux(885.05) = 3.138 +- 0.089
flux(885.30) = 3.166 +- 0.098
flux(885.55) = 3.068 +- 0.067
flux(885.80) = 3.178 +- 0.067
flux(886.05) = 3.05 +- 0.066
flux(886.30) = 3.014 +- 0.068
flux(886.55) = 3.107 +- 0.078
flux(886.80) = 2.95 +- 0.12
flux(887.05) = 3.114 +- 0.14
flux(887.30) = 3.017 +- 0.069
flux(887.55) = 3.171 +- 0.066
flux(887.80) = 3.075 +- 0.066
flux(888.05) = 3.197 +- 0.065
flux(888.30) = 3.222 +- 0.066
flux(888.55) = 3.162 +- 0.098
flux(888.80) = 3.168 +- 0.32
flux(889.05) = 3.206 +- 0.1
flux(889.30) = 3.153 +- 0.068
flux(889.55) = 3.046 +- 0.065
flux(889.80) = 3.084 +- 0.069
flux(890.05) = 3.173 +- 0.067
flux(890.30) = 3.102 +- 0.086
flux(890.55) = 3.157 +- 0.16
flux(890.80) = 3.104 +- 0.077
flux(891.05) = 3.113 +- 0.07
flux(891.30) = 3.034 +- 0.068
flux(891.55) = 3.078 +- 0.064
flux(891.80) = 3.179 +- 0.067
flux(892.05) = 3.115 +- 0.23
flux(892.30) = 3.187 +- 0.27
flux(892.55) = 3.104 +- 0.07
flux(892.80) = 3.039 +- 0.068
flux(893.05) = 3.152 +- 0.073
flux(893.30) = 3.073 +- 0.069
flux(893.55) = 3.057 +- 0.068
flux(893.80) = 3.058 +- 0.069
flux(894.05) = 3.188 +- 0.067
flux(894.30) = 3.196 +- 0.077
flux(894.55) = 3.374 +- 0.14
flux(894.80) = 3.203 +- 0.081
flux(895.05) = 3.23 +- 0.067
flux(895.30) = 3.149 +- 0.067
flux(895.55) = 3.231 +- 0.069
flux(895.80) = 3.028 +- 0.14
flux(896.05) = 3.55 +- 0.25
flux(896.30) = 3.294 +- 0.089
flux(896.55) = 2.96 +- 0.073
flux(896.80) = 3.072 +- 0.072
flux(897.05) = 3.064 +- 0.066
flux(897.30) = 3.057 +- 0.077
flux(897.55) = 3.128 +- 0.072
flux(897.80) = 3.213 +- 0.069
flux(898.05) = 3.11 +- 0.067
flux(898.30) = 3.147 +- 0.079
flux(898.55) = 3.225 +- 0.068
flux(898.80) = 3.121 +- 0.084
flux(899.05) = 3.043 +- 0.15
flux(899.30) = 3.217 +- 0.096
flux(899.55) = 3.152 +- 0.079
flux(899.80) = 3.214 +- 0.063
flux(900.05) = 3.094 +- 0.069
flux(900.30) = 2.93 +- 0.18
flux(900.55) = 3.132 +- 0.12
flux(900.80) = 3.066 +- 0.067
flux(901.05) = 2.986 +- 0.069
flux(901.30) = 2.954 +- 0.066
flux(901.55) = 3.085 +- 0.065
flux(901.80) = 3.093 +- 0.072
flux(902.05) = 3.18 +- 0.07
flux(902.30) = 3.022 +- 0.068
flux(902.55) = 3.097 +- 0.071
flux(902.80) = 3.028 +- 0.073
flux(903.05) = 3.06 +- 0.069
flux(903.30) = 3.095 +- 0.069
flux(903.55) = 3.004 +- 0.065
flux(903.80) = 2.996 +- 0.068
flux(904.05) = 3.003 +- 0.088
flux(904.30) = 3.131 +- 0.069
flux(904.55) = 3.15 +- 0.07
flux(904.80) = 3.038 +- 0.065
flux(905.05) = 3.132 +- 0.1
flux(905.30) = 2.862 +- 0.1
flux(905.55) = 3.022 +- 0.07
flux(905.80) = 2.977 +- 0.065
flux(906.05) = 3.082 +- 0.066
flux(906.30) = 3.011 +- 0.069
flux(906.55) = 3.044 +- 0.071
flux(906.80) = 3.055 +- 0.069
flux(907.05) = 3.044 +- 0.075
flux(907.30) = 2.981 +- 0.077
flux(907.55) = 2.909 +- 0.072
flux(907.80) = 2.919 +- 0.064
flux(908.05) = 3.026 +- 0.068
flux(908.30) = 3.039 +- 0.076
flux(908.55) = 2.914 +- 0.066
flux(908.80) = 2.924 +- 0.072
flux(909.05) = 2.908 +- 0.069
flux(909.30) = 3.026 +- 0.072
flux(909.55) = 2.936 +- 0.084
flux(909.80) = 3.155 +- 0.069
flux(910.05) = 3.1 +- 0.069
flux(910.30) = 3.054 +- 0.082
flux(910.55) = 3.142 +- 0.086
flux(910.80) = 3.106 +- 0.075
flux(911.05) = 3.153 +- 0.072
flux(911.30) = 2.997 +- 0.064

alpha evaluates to 3.14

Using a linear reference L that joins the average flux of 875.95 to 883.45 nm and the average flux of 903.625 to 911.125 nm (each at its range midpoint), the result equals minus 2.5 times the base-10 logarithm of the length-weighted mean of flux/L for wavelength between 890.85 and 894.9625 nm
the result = -0.03 mag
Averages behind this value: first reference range 3.04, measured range 3.13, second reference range 3.03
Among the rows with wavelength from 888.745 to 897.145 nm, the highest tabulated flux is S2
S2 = 3.55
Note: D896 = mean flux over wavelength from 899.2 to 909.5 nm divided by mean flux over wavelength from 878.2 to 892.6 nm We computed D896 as 1.0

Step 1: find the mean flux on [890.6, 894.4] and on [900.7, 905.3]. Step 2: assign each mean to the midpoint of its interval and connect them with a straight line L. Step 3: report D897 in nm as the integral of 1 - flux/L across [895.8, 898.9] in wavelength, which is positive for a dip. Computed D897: -0.070 nm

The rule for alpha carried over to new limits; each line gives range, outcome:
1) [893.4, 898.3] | 3.17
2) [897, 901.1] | 3.11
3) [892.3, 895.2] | 3.15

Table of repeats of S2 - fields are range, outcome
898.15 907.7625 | 3.225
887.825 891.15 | 3.222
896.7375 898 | 3.213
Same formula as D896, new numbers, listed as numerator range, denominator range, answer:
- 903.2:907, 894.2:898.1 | 0.96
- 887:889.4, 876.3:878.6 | 1.05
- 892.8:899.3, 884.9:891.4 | 1.01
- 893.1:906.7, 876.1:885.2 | 1.01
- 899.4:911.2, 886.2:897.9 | 0.97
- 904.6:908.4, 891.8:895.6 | 0.95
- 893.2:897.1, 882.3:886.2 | 1.02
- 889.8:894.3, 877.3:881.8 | 1.01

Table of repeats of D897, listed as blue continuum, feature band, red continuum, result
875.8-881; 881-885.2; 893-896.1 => 0.019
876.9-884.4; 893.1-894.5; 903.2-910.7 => -0.042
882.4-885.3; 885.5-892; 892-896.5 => 0.055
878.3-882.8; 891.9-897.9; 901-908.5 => -0.213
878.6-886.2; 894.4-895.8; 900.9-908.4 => -0.073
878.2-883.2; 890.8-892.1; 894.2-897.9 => 0.017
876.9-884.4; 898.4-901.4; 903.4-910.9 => -0.063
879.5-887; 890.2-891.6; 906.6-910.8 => -0.019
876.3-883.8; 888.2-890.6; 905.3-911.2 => -0.086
